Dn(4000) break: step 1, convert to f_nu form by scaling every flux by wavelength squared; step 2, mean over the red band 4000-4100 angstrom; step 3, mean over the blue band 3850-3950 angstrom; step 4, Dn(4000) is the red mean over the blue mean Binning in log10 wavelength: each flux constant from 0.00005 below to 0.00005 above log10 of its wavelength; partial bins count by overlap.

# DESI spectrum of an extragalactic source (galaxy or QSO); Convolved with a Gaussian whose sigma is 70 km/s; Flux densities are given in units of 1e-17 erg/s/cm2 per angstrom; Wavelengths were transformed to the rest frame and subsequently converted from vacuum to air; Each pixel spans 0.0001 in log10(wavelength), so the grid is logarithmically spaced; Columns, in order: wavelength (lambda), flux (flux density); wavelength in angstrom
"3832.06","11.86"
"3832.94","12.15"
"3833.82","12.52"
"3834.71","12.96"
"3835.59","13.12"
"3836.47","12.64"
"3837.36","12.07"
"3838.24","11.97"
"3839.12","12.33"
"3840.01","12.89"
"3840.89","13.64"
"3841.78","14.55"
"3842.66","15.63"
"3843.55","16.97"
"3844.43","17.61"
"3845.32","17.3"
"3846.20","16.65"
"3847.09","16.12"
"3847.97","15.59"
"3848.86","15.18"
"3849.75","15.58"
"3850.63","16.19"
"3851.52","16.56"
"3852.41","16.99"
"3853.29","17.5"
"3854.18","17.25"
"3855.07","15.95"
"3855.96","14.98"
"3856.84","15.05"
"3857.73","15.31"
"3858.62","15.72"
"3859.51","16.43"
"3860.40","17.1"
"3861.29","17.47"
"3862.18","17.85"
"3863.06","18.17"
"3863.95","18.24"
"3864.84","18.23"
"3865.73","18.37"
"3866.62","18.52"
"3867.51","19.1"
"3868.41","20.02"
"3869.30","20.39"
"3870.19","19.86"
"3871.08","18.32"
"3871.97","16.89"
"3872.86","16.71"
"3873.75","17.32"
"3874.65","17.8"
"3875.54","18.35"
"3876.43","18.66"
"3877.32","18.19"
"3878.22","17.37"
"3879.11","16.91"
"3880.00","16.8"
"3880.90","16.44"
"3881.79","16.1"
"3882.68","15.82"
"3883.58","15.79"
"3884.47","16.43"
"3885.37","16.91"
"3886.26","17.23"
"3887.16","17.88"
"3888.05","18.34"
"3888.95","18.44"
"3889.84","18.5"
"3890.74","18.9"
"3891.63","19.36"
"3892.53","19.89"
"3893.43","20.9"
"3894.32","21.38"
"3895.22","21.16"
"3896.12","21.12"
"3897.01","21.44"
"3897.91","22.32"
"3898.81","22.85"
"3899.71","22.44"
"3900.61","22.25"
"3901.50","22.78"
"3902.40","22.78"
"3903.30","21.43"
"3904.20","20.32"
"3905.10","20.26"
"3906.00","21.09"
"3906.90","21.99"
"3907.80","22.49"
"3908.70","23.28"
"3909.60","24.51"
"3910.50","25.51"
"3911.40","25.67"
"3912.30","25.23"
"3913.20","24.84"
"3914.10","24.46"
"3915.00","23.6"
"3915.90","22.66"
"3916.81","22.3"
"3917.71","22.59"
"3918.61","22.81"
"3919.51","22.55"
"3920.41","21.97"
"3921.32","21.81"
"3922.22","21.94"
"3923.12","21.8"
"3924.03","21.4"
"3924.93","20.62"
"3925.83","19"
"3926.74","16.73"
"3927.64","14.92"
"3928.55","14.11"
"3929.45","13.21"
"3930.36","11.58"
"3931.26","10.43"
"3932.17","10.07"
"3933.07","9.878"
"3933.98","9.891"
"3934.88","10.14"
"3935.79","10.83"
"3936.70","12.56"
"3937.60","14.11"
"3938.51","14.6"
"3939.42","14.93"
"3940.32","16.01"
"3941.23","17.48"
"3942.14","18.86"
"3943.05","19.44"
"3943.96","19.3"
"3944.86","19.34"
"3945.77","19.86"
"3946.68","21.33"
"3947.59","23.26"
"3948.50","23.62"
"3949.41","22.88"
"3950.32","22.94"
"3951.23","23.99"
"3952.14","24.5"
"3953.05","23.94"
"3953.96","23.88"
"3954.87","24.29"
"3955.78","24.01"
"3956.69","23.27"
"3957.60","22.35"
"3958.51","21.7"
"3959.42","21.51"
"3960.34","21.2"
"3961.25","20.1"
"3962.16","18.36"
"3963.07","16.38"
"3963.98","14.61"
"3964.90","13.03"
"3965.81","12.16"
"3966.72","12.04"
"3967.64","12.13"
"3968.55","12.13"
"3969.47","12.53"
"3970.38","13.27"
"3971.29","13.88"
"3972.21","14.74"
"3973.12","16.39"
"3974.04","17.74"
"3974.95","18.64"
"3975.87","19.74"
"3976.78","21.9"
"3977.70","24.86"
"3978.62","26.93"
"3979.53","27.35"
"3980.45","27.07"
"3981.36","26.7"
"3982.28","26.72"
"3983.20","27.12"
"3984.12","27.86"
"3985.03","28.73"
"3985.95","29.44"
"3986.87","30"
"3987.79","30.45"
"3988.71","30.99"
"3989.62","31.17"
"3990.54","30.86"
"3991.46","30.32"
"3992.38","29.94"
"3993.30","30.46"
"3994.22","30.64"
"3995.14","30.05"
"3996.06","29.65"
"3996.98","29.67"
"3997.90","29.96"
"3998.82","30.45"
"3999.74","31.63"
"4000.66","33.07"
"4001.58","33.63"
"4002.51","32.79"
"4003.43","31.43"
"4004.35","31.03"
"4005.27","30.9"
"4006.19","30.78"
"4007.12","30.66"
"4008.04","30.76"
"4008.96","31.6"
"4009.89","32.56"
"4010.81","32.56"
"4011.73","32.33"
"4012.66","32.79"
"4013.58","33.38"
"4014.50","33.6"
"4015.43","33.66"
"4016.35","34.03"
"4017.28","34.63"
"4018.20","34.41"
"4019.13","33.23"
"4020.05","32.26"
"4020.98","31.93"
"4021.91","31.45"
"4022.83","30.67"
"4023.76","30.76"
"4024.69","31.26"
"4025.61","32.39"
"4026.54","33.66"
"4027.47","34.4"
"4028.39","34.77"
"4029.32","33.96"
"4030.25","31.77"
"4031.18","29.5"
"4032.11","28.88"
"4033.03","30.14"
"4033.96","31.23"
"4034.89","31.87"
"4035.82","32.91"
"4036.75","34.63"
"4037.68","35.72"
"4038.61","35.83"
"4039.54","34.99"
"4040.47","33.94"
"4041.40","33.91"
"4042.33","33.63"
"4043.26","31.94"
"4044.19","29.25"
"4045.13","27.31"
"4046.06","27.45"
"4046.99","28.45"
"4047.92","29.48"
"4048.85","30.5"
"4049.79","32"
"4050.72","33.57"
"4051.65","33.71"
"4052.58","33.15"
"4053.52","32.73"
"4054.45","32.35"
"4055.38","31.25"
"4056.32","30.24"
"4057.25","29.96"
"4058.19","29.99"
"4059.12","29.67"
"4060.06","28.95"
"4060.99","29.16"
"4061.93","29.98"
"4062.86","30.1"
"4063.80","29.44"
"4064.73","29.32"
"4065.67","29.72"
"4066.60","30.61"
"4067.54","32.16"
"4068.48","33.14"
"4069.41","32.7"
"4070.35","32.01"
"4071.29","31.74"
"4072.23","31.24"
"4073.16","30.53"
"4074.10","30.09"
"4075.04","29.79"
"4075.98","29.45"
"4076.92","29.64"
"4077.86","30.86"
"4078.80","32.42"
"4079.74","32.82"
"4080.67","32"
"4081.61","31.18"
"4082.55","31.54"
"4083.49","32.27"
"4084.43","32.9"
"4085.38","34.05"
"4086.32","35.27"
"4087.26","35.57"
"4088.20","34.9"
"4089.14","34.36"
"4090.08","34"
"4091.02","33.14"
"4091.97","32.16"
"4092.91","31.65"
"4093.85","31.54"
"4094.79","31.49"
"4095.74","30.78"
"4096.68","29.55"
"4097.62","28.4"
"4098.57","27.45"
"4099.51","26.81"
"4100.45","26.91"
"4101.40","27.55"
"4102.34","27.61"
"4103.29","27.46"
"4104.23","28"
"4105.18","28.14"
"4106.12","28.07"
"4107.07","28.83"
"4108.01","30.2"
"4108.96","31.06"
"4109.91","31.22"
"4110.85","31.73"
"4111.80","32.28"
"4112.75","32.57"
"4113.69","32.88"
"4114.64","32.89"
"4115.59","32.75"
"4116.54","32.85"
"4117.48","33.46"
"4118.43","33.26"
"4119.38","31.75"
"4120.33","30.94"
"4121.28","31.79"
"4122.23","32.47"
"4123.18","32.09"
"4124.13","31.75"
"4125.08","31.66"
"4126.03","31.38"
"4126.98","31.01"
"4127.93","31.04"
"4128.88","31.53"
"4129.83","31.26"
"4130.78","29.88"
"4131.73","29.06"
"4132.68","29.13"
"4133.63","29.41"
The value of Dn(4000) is 1.8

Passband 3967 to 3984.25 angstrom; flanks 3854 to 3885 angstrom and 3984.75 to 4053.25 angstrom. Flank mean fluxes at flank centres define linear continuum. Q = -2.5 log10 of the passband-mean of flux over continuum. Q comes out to 0.35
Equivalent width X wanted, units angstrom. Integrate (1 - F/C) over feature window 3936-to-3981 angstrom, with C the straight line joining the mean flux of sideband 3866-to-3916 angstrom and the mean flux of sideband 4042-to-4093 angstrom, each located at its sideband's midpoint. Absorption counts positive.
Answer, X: 9.6 angstrom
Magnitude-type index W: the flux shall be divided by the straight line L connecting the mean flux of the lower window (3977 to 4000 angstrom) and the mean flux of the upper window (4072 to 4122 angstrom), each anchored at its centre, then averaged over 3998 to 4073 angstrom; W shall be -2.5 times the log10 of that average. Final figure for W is -0.06 mag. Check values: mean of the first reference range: 29.1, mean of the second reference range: 31.2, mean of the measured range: 31.8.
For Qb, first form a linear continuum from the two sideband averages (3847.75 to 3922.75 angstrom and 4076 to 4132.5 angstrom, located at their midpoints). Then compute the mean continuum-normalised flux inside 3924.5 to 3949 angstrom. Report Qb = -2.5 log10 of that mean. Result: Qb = 0.37 mag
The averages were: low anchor 19.5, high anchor 31.2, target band 15.8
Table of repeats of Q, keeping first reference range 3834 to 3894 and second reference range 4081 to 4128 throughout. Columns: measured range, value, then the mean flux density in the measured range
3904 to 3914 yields -0.19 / 23.3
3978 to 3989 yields -0.17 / 28.2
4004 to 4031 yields -0.24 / 32.5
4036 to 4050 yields -0.16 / 31.9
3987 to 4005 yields -0.24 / 30.9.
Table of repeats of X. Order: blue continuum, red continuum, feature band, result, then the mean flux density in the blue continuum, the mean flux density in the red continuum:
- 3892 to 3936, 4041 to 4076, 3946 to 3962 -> 0.18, 20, 30.8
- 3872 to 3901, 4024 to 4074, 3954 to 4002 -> 4.40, 18.7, 31.6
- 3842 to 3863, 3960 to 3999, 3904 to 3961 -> 2.10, 16.4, 23.2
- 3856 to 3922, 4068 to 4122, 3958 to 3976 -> 6.01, 19.8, 31.3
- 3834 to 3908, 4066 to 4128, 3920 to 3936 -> 4.13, 17.7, 31.3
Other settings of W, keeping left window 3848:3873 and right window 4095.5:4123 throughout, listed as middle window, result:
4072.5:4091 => -0.12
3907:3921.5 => -0.17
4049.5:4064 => -0.13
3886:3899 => -0.06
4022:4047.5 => -0.21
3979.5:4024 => -0.25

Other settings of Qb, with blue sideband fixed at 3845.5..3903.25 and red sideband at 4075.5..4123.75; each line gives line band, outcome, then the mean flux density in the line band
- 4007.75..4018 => -0.25 mag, 33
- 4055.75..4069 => -0.04 mag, 30.2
